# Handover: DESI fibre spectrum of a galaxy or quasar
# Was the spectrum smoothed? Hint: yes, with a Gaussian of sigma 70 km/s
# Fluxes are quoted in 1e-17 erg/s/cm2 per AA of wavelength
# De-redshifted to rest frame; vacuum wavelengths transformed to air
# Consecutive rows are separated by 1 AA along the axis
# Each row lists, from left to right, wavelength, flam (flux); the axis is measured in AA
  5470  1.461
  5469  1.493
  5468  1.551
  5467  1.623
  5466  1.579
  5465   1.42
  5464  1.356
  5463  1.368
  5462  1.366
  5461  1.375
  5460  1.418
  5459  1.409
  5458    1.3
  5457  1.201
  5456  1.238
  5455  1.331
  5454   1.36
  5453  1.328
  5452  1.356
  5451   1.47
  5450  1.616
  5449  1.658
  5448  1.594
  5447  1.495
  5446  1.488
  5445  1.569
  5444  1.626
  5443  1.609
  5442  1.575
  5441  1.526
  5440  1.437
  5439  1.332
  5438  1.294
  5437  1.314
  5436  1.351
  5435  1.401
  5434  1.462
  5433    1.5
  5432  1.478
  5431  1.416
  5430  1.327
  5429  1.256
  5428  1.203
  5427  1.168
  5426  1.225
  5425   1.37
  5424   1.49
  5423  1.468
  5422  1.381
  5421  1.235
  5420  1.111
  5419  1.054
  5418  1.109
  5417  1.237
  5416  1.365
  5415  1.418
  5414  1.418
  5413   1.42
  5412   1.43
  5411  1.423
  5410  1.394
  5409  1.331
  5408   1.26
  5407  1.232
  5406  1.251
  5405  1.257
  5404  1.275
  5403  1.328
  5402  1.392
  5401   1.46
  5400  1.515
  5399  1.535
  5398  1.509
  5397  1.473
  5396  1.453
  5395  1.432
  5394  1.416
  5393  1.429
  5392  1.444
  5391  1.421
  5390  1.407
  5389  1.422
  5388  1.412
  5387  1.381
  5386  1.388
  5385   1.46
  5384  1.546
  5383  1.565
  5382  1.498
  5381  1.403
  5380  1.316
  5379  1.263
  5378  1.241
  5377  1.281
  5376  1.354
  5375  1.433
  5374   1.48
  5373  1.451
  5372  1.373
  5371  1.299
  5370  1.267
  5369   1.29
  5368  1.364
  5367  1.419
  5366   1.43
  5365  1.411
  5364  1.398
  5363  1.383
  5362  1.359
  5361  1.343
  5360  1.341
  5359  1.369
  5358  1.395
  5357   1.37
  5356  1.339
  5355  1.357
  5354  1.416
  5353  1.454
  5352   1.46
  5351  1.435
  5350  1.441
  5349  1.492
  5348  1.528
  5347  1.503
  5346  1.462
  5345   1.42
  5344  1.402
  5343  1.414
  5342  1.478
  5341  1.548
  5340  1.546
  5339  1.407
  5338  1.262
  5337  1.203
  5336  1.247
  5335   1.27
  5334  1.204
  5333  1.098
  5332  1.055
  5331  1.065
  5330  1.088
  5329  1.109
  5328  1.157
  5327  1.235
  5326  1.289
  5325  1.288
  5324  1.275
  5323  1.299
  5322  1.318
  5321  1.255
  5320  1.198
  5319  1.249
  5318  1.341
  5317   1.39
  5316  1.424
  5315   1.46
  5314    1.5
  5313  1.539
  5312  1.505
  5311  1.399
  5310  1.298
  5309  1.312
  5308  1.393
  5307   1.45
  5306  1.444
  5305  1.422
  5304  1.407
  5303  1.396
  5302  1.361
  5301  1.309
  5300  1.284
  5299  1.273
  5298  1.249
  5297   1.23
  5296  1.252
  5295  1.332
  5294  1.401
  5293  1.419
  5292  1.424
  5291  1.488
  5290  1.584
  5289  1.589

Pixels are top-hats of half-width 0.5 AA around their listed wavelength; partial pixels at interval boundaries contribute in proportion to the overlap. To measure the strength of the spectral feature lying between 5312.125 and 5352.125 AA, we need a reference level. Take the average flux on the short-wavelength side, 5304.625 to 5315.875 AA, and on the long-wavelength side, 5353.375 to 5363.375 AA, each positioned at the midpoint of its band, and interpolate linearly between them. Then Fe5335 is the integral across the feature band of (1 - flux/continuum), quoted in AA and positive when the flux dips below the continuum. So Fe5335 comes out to 1.9 AA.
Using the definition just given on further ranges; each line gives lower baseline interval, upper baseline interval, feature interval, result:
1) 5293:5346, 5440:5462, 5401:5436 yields 2.3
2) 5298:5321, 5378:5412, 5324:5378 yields 1.6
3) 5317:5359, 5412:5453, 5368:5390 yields -0.5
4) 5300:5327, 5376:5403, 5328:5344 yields 1.3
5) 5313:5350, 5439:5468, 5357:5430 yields 1.2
